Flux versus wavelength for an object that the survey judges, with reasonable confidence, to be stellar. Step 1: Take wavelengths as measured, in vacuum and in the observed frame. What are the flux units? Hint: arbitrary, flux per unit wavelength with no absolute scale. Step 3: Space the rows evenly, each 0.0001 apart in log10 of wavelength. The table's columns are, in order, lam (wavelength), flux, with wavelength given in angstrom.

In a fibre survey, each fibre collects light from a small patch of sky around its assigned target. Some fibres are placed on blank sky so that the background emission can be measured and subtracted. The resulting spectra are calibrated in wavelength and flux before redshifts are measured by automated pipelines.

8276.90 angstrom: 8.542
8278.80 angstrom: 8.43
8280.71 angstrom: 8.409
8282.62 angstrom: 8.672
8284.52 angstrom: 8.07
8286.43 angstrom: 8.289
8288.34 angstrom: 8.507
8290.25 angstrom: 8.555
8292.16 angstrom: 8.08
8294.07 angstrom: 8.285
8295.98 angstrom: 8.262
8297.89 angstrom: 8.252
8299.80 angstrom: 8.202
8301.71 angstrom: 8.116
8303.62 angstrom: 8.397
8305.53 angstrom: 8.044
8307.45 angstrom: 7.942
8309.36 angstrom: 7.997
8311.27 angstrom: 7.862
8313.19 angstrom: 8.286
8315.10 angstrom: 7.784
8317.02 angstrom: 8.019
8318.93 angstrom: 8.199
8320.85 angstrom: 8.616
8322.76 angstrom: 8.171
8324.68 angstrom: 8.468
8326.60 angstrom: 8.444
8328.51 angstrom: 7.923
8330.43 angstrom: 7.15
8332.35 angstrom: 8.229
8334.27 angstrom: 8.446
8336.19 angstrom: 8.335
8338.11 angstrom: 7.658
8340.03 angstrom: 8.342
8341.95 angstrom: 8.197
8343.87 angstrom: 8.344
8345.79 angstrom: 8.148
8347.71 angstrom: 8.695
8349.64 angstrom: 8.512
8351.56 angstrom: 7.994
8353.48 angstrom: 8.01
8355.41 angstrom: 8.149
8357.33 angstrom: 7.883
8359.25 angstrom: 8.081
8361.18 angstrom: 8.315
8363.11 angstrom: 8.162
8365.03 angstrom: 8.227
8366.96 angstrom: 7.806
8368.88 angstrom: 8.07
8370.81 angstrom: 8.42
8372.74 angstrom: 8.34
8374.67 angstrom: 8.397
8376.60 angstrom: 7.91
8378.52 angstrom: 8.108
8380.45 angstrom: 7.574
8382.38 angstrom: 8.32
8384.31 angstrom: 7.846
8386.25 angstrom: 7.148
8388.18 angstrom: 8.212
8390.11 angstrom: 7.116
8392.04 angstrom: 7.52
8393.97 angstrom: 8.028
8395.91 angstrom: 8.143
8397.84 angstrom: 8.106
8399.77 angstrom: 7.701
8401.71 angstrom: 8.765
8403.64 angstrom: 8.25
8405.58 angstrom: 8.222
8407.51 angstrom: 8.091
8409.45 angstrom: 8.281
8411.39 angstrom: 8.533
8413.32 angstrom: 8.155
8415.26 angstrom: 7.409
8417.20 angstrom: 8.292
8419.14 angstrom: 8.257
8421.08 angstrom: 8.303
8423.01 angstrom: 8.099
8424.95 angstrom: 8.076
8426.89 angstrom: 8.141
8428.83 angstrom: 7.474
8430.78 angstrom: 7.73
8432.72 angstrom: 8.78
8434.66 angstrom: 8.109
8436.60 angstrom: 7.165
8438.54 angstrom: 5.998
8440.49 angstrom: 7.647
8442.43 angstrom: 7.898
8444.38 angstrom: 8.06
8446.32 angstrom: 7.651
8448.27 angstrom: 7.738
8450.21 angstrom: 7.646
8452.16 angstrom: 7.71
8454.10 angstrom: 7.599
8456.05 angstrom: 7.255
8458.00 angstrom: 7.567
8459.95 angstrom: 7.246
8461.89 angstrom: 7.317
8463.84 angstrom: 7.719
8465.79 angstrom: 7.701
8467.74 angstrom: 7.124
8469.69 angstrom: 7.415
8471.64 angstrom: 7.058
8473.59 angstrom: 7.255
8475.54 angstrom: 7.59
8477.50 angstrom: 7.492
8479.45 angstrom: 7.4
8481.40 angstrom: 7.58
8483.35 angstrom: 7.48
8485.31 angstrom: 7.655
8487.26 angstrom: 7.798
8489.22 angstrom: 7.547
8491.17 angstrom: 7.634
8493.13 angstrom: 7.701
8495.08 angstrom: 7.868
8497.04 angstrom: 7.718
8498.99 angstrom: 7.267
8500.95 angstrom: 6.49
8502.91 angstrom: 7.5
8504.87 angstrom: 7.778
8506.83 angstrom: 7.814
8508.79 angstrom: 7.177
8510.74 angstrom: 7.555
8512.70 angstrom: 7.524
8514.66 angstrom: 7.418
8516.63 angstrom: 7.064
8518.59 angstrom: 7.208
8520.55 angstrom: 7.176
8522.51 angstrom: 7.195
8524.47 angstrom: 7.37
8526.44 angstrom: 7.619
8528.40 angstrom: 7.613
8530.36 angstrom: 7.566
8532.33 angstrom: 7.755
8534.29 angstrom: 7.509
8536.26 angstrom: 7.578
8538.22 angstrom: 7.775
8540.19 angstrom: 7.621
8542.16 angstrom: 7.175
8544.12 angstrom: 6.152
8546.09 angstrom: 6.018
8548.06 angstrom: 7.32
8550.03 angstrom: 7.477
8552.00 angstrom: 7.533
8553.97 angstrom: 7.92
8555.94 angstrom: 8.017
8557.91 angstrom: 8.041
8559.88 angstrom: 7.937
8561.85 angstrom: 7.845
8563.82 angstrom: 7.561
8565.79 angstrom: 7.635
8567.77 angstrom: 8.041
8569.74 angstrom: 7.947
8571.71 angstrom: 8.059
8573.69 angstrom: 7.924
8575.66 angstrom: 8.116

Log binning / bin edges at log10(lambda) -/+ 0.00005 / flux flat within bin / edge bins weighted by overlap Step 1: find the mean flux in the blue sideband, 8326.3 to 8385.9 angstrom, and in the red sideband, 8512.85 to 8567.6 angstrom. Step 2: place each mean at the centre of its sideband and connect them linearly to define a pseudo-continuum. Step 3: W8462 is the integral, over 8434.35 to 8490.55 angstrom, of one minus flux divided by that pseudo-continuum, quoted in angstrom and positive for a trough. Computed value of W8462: 1.8 angstrom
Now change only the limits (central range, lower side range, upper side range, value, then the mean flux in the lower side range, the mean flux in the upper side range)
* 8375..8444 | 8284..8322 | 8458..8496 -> -1.4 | 8.19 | 7.51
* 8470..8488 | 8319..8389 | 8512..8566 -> 0.5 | 8.13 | 7.45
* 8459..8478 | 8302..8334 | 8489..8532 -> 0.5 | 8.1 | 7.45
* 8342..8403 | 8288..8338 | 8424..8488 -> -1.2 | 8.16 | 7.58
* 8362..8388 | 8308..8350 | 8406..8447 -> 0.1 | 8.17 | 7.92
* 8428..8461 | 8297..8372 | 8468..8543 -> 0.5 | 8.15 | 7.47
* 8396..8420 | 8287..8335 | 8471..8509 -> -1.1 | 8.17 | 7.5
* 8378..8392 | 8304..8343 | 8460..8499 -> 0.3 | 8.11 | 7.52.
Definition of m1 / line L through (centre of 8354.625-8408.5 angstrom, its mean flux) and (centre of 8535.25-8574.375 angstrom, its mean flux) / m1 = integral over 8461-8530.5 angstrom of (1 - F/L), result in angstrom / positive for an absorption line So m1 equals 2.5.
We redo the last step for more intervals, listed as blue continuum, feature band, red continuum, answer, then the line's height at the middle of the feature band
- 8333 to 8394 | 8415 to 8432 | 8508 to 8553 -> -0.45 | 7.8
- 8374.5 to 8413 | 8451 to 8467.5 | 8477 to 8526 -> 0.38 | 7.67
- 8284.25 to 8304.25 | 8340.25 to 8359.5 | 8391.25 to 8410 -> -0.05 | 8.19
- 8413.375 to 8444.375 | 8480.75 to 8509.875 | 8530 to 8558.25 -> 0.23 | 7.59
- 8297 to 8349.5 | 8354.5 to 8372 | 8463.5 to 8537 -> -0.26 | 8.01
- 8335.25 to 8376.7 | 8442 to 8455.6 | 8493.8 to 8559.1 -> 0.07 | 7.77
